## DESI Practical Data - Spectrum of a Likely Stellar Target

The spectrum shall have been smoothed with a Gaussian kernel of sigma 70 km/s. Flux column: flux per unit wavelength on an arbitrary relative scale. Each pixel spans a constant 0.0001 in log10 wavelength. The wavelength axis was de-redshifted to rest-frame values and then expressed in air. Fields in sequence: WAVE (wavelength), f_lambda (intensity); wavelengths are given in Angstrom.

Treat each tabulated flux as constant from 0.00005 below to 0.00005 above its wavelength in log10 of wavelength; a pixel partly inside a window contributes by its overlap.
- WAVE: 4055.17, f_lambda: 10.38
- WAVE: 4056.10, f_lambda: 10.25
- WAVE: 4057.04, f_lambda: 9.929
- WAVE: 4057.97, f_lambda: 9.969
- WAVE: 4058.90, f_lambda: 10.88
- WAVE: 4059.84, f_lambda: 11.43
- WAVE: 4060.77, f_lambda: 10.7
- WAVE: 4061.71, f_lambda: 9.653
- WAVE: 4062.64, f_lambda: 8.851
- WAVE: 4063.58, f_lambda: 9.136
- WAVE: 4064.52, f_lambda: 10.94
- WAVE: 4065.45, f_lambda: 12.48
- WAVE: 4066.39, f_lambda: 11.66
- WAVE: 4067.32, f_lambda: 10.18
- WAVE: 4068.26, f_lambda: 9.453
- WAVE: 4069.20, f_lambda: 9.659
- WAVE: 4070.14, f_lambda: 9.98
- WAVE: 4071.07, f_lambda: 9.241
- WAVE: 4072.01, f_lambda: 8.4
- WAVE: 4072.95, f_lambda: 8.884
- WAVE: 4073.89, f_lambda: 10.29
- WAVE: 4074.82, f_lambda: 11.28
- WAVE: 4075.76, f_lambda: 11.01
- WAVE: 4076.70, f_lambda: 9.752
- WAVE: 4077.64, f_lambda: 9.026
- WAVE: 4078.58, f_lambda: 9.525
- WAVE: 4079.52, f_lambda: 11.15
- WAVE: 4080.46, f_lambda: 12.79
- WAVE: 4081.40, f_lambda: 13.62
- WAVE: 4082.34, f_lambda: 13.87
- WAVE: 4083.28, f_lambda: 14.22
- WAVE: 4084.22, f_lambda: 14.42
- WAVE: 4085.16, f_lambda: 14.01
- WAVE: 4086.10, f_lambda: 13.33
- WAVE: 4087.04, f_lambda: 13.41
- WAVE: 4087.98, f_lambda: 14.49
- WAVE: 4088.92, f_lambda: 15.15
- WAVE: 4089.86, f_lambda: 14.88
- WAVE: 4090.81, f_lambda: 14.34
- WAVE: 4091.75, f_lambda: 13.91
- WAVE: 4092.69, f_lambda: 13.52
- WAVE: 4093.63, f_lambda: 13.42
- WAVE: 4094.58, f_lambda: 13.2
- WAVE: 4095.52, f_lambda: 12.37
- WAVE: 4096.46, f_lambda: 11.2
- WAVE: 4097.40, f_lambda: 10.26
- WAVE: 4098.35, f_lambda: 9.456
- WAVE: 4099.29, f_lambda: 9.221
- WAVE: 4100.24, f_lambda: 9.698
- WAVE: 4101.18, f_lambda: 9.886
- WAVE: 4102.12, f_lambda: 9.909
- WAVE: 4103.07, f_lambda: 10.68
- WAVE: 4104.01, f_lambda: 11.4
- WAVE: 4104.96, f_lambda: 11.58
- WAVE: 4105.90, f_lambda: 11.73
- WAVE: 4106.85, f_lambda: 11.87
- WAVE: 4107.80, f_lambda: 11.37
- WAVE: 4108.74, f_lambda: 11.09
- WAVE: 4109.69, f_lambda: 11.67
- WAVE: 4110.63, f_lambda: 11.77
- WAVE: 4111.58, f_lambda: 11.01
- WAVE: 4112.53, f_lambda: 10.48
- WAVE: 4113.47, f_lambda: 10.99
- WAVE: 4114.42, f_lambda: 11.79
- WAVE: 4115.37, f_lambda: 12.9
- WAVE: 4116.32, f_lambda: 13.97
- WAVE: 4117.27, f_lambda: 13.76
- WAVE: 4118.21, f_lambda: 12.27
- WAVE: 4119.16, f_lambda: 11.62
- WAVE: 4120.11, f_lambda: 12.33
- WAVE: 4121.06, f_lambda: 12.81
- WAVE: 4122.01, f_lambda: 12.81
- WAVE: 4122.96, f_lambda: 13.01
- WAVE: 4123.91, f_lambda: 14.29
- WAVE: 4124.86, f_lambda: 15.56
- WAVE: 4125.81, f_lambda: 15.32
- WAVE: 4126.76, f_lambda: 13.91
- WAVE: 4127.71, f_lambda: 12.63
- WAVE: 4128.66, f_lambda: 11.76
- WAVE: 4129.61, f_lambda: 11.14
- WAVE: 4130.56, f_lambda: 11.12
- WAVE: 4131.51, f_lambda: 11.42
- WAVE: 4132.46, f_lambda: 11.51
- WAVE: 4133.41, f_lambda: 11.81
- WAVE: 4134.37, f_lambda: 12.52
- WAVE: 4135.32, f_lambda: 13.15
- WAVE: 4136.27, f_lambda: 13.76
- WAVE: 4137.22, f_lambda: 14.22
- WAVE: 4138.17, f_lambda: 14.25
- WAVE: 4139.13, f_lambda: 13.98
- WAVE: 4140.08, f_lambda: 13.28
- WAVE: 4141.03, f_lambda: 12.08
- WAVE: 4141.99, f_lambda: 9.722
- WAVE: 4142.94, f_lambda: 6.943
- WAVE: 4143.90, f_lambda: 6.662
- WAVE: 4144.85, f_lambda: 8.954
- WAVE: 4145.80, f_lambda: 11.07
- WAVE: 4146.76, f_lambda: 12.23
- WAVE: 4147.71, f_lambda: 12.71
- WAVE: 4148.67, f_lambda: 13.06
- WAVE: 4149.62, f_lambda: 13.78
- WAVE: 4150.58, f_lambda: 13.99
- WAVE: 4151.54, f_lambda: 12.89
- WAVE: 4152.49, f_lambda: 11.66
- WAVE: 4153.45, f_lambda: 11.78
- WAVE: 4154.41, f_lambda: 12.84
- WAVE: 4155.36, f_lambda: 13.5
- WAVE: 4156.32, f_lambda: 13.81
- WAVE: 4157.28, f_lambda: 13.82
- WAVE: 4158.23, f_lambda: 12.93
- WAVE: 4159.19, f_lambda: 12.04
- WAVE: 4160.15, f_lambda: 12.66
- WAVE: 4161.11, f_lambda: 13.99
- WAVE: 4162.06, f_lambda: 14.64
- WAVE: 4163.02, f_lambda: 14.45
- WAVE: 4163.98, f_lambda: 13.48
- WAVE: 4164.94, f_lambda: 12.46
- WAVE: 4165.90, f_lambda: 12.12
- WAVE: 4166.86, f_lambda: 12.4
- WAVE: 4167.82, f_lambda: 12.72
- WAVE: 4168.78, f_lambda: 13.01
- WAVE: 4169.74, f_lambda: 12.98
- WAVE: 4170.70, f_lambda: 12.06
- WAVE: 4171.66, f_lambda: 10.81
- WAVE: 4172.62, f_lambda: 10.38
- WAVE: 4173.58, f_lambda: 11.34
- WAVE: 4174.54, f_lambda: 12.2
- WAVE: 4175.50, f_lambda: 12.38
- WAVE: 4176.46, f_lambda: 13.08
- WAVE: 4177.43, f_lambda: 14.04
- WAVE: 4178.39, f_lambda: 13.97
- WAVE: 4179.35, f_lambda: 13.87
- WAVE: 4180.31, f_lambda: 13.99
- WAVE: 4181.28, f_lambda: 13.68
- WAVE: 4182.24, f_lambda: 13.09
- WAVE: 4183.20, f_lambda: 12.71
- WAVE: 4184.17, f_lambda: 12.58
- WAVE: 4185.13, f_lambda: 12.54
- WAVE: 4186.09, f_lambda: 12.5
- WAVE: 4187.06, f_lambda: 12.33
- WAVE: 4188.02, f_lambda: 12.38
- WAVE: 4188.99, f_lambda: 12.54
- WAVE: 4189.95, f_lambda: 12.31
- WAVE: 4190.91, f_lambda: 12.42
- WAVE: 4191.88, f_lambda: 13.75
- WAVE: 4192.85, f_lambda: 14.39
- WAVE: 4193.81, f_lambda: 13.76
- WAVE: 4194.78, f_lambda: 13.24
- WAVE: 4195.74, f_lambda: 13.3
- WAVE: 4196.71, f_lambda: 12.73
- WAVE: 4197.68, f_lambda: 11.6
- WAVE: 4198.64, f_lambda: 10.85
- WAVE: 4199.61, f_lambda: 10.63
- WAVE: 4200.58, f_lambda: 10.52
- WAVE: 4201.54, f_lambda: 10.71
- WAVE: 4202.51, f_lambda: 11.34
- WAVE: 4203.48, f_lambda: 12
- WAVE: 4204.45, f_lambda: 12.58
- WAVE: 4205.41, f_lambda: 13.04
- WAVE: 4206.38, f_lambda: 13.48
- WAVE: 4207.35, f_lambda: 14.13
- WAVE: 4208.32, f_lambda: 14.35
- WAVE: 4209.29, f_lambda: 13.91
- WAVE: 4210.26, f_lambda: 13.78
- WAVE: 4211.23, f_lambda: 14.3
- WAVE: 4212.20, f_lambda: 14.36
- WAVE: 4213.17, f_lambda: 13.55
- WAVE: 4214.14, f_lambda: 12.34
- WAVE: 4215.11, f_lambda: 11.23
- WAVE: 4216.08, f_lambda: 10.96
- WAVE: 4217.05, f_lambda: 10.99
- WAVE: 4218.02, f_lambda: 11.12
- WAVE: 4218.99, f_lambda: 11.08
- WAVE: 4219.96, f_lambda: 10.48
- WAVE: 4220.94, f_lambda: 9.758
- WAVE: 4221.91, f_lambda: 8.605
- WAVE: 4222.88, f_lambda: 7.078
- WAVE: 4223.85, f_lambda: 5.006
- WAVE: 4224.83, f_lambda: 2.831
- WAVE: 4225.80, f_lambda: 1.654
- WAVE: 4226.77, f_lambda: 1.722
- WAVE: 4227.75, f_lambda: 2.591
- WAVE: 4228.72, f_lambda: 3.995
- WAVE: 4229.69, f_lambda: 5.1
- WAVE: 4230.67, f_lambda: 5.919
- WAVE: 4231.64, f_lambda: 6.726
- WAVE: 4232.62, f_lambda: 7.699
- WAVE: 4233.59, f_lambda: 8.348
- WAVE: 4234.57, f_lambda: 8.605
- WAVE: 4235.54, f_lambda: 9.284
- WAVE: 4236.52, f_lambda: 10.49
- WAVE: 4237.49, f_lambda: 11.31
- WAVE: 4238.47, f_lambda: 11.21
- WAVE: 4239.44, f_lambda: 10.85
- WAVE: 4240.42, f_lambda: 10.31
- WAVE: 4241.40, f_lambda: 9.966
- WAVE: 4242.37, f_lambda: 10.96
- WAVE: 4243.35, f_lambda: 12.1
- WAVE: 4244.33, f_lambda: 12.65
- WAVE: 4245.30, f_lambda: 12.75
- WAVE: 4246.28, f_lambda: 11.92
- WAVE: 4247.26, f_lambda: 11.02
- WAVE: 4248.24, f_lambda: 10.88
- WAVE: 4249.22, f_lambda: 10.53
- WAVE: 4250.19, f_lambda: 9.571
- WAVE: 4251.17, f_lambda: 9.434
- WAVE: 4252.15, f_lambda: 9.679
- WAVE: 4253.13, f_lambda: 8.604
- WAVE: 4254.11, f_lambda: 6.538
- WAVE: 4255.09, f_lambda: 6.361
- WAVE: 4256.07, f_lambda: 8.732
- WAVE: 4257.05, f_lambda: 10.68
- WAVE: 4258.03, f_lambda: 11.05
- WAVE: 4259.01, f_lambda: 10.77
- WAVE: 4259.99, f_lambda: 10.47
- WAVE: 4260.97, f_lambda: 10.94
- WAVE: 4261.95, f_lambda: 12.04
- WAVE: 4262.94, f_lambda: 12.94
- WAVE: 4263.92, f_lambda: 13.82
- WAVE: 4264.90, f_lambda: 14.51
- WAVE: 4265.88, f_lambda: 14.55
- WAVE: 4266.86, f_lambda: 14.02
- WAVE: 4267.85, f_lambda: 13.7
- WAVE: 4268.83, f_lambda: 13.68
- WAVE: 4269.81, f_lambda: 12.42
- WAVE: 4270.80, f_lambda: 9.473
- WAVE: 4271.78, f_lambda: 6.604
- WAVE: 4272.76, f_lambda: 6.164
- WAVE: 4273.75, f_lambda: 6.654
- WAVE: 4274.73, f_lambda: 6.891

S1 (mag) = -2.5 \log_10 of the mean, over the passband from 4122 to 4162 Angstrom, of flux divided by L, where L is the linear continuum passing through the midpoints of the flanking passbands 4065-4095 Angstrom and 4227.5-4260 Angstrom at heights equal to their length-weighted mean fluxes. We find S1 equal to -0.14 mag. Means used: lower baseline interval 12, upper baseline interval 9.36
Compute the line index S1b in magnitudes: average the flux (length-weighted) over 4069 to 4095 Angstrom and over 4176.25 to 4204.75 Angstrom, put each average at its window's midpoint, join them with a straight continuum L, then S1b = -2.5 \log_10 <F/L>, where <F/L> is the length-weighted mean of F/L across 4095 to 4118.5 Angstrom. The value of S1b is 0.09 mag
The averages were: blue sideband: 12.2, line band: 11.3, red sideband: 12.6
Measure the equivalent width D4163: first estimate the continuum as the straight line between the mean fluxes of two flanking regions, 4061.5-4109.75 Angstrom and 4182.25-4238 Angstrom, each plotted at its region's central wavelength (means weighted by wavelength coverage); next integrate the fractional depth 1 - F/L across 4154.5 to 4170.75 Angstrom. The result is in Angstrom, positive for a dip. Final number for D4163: -3.3 Angstrom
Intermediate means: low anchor 11.5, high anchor 10.6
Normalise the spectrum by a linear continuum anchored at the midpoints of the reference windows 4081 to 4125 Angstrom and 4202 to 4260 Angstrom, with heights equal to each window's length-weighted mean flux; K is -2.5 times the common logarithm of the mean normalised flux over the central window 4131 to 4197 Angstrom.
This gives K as -0.13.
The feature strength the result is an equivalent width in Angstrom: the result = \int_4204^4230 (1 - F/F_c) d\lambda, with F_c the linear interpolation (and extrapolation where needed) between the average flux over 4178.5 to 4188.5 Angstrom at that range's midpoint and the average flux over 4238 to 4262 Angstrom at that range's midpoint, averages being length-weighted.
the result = 4.4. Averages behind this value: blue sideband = 13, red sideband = 10.4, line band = 9.8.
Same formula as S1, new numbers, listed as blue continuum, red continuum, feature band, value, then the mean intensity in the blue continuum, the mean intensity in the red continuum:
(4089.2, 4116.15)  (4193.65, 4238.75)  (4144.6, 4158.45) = -0.16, 11.7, 10.1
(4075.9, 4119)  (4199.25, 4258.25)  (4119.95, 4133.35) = -0.11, 12.1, 9.88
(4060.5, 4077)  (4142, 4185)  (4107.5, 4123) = -0.08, 10.1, 12.5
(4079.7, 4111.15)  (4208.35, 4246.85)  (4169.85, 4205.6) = -0.20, 12.3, 9.48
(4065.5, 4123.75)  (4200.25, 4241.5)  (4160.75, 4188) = -0.22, 11.8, 9.74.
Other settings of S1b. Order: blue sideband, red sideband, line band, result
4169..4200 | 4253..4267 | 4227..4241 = 0.41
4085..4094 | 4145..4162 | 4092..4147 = 0.14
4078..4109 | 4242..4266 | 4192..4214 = -0.14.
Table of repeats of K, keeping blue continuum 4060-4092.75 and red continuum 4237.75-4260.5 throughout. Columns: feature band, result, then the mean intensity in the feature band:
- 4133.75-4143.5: -0.11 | 12.3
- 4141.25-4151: 0.02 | 10.9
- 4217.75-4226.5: 0.40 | 7.28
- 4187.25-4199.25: -0.19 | 12.7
